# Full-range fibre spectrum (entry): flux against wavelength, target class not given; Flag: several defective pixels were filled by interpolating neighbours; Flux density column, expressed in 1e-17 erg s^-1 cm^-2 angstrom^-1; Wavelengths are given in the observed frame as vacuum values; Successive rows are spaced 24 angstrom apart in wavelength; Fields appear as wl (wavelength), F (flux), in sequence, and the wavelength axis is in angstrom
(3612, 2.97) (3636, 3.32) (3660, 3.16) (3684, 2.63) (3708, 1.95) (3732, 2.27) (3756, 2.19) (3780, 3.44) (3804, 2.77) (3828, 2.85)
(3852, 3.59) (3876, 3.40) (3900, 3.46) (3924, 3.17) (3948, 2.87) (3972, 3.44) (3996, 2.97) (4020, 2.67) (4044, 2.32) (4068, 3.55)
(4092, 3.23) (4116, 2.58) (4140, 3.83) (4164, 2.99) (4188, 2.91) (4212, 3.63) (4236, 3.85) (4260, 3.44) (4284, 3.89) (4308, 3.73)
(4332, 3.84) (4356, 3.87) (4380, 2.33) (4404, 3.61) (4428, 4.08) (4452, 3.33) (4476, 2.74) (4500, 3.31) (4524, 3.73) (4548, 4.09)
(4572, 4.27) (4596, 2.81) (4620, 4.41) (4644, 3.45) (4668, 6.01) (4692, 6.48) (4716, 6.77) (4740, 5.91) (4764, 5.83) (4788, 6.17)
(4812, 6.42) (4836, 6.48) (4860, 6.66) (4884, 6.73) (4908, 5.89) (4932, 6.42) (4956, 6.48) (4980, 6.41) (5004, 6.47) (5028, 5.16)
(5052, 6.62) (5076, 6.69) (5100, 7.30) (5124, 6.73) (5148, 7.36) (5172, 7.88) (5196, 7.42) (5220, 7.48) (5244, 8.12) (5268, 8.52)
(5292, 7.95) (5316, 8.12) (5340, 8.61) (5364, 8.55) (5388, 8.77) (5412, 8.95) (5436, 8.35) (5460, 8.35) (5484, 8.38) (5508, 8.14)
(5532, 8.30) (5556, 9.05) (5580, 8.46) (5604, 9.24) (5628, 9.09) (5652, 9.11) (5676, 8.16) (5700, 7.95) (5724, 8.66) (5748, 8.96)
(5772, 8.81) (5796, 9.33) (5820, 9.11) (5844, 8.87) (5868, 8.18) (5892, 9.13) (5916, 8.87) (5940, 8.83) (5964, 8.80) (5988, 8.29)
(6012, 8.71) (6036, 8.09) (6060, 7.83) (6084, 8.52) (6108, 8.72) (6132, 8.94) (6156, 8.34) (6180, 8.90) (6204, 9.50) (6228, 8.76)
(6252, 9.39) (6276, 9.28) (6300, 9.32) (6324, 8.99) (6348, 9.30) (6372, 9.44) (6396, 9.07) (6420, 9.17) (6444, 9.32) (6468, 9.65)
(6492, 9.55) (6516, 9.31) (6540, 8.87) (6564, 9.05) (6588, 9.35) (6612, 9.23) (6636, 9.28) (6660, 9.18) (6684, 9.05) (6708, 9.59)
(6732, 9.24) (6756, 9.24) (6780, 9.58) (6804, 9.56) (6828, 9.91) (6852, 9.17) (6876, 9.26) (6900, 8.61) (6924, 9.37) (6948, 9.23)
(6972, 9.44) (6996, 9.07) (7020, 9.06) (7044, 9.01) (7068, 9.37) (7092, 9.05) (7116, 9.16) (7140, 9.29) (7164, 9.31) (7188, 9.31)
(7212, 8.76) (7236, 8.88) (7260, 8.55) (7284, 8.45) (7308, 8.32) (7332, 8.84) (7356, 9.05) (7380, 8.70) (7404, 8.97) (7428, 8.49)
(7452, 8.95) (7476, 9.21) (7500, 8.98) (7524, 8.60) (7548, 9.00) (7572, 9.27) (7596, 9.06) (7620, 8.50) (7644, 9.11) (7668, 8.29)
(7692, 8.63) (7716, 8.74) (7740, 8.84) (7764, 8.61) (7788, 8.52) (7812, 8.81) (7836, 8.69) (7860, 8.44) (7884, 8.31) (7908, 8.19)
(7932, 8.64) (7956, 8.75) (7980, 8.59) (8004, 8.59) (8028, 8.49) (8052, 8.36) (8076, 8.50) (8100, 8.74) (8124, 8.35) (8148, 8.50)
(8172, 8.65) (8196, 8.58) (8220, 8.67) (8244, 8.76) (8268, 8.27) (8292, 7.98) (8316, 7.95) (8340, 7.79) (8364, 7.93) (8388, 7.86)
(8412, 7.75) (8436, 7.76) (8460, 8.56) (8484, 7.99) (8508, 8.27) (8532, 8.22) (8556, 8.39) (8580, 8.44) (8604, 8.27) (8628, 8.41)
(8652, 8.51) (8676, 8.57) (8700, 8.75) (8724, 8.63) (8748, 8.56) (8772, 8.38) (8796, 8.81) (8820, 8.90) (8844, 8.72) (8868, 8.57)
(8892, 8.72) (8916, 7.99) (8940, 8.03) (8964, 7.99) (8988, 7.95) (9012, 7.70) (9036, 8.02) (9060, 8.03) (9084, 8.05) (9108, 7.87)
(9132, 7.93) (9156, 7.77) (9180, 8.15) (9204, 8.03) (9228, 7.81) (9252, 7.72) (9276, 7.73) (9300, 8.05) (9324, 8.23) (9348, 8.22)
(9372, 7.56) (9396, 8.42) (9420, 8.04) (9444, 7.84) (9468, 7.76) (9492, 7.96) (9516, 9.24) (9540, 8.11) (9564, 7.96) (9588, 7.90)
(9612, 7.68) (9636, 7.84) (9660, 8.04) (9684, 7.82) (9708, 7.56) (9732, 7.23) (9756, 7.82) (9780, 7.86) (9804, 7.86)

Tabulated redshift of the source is 0.169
